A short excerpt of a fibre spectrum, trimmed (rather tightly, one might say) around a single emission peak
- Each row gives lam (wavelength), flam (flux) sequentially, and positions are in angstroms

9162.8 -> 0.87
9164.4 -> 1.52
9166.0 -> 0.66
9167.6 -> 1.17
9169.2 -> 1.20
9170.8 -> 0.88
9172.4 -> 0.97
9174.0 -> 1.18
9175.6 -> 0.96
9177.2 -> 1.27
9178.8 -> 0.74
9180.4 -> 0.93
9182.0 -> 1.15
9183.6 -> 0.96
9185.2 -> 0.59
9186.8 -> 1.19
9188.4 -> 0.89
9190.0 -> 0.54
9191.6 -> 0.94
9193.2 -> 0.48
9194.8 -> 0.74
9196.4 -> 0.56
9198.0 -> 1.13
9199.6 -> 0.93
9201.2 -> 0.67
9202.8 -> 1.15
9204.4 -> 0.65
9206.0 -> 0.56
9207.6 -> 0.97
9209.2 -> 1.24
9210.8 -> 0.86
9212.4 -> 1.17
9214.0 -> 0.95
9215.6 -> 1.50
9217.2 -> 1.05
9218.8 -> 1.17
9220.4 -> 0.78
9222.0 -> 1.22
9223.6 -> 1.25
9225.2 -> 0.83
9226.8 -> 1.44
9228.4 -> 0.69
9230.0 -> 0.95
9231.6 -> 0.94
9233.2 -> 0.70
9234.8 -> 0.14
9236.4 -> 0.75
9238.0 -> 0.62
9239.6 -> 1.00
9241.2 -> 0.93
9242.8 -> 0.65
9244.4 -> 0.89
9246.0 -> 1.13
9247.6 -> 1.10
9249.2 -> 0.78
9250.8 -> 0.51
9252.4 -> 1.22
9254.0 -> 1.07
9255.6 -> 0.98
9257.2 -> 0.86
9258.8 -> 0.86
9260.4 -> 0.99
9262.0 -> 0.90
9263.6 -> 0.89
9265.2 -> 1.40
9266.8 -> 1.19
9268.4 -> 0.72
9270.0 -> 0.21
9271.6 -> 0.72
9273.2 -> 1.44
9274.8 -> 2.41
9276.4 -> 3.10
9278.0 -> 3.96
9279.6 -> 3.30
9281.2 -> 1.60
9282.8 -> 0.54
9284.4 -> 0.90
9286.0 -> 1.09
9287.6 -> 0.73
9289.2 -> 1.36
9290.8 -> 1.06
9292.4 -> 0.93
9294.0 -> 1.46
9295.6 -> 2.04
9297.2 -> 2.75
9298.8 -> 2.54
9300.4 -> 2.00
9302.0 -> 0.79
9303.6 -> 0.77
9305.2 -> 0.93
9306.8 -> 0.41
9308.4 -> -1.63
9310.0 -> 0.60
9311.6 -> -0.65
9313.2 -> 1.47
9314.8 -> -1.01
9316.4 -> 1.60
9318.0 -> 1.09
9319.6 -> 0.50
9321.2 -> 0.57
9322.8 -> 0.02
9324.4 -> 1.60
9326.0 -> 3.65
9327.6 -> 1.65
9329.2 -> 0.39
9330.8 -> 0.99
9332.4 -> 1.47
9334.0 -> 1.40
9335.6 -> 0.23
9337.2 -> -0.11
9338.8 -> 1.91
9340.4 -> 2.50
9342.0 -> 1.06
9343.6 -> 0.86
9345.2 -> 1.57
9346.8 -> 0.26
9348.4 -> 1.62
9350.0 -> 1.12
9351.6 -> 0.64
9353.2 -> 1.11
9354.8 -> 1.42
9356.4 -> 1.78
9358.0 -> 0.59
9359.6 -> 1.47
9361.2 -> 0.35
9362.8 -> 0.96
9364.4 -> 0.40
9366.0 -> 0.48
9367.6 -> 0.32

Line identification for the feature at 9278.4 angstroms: [S II] 6716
